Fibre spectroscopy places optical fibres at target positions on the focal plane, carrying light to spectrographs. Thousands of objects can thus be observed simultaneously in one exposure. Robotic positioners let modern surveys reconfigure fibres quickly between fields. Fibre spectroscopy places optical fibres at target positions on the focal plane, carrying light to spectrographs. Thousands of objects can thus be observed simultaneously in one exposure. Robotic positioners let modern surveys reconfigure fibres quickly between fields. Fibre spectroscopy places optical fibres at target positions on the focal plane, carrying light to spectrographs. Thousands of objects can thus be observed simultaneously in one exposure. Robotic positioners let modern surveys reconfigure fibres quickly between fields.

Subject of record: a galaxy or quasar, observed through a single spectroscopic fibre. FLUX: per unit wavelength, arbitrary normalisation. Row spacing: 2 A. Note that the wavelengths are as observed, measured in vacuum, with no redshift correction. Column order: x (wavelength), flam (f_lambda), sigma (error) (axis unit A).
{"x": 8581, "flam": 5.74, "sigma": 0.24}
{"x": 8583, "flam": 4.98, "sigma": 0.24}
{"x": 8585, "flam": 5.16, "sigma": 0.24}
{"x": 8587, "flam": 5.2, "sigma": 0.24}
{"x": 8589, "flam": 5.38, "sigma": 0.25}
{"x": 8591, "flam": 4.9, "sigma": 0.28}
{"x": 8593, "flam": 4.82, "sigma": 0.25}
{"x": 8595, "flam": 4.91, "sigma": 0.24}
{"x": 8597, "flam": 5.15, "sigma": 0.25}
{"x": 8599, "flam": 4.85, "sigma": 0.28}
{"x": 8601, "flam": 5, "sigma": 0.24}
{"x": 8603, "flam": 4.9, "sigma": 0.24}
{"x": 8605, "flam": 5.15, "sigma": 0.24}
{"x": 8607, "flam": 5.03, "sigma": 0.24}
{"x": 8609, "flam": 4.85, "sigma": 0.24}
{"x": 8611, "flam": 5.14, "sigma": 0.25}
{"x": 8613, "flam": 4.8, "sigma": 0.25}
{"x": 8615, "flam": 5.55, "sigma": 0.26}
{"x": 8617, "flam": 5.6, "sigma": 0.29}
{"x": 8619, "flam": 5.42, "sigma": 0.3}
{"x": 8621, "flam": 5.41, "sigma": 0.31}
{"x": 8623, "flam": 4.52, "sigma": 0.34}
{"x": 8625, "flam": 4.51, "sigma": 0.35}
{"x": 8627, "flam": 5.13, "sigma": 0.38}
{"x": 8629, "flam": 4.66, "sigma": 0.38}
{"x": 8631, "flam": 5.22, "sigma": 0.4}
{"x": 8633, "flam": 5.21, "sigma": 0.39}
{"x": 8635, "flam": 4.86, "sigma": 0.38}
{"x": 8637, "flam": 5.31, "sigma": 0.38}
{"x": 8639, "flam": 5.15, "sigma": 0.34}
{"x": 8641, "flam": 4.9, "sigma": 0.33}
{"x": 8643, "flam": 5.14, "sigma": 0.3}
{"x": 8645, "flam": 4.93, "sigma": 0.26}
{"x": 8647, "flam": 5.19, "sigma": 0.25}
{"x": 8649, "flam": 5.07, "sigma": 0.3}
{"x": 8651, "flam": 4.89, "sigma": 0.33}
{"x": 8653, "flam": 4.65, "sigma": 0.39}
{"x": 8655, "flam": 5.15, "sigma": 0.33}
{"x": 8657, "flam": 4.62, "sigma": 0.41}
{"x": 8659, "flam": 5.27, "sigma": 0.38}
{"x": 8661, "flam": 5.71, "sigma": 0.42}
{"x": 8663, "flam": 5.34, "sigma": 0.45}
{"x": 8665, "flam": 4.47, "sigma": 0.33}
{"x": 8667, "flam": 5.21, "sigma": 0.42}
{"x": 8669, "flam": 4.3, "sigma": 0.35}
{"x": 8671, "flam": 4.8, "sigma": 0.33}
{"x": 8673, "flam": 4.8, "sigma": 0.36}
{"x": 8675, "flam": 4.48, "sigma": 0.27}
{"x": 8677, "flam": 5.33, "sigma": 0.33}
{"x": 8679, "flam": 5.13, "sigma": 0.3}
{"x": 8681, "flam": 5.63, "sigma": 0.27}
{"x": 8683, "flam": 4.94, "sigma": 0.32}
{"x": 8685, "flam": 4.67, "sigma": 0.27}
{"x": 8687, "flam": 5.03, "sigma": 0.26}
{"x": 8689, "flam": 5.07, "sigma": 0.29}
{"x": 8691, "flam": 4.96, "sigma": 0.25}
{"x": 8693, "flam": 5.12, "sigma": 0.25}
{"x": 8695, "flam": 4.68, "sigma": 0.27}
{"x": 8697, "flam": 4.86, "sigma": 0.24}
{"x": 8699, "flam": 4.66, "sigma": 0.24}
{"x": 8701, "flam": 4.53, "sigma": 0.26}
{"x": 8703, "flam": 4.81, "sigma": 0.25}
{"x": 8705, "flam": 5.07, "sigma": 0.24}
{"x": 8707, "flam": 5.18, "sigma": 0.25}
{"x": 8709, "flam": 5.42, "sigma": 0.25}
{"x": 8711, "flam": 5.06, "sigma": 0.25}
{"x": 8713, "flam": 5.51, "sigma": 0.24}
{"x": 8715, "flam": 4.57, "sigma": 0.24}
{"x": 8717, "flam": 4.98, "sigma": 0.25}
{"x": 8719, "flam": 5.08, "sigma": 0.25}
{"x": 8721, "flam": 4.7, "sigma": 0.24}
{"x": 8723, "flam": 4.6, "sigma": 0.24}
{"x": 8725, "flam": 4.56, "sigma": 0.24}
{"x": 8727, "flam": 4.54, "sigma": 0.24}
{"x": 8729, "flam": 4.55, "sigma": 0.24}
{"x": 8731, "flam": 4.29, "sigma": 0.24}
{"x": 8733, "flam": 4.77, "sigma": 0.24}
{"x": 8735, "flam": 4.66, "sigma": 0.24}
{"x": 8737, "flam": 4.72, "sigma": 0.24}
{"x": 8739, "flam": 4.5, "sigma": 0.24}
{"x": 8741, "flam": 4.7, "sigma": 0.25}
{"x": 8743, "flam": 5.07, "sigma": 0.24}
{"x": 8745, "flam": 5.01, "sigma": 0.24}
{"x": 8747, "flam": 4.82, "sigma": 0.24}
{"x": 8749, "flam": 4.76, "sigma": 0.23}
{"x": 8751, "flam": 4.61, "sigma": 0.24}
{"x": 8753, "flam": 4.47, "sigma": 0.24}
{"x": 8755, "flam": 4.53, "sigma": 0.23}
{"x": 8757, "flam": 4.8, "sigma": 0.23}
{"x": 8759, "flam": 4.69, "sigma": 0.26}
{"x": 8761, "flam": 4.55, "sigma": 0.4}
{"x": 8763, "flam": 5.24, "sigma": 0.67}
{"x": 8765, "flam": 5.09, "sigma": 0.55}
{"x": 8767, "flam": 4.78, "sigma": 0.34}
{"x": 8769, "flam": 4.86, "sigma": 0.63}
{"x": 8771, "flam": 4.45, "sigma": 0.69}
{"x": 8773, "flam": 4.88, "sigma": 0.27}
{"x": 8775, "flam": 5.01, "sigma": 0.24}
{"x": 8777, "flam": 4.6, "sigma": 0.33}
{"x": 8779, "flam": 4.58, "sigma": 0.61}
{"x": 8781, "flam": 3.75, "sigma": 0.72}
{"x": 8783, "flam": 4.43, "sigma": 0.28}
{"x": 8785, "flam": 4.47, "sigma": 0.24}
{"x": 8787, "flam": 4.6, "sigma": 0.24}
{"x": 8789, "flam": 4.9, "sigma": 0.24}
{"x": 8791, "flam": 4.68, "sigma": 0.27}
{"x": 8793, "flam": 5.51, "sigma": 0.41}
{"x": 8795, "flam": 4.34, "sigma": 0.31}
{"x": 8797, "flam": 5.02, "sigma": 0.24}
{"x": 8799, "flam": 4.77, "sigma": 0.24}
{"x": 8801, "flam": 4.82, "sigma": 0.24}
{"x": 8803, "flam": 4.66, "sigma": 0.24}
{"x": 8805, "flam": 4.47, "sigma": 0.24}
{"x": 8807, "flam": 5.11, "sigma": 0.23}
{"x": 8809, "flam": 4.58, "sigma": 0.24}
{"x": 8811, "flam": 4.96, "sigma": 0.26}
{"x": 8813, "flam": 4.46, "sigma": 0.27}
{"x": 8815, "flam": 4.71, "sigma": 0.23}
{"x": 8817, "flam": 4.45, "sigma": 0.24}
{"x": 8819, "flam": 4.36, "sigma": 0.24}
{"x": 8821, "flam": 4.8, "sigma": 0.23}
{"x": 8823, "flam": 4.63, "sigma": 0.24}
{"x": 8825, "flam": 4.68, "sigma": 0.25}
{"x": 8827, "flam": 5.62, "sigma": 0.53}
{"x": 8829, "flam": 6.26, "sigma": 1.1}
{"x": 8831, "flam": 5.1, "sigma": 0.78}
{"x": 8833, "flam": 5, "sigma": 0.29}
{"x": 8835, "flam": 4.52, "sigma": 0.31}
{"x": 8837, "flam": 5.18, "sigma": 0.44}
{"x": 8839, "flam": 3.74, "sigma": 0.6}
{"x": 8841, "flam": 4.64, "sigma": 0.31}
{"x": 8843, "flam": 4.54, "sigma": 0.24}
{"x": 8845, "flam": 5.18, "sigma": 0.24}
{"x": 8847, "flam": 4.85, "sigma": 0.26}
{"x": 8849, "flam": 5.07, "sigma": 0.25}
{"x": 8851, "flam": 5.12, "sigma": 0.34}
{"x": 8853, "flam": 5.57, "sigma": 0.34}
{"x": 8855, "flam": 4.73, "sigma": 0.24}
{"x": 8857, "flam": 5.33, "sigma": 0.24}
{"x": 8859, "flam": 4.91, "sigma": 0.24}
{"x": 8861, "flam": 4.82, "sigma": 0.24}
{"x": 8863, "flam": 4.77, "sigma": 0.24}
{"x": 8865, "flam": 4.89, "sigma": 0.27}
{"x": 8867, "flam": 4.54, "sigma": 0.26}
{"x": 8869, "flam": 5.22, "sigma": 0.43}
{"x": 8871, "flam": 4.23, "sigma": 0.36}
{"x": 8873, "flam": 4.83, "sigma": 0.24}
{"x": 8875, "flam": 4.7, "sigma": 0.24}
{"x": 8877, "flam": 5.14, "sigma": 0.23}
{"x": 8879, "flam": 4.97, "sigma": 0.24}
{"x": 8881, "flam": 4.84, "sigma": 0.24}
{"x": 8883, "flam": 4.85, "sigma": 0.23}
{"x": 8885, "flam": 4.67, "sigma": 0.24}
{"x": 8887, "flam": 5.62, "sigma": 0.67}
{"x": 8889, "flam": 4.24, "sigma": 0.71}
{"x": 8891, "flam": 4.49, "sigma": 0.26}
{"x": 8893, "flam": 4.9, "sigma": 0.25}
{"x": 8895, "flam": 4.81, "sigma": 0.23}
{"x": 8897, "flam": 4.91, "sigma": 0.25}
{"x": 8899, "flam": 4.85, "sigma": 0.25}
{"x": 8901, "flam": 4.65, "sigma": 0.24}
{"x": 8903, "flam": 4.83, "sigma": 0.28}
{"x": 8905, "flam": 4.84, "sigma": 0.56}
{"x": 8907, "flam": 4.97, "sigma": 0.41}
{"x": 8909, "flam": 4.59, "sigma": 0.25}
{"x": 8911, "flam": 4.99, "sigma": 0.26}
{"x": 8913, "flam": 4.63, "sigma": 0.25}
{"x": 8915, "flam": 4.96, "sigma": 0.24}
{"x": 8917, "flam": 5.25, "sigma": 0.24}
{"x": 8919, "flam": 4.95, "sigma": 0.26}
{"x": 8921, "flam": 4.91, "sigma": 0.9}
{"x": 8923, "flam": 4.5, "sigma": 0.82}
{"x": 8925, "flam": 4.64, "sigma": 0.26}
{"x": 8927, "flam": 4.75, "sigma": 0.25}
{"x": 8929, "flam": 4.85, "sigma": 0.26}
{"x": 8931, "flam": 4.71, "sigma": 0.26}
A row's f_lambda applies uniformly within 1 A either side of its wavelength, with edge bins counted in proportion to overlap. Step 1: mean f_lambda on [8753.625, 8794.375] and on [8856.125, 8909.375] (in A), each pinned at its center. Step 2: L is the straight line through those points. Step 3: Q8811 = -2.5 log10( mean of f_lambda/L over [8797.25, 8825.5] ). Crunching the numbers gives 0.02 mag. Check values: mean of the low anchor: 4.71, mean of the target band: 4.68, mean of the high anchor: 4.83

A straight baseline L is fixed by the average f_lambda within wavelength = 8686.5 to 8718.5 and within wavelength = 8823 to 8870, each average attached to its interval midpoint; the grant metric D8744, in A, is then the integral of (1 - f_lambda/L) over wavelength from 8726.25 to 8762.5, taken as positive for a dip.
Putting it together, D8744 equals 2.1 A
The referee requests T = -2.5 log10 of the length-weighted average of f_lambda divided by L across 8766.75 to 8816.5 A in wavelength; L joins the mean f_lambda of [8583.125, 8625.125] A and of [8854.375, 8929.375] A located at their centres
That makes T 0.05 mag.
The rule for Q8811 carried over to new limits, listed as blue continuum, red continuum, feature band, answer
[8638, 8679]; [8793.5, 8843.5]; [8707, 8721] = -0.037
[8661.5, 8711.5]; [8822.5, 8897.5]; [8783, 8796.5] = 0.041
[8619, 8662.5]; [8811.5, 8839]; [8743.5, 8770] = 0.031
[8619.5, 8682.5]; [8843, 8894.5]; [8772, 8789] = 0.086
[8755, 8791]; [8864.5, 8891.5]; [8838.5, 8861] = -0.029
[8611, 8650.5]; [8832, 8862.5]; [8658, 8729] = 0.018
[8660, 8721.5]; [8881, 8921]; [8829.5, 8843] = 0.032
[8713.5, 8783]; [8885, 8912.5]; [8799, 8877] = -0.018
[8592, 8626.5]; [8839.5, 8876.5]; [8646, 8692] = 0.002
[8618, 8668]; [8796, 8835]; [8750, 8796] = 0.048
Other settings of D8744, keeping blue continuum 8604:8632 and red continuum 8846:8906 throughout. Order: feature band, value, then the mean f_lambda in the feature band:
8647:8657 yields 0.2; 4.93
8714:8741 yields 1.8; 4.66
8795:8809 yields 0.5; 4.76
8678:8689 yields -0.1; 5.08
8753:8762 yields 0.6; 4.62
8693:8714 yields 0.1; 4.98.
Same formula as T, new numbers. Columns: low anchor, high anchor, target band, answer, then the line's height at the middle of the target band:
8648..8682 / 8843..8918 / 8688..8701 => 0.02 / 4.98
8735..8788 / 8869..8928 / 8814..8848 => -0.02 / 4.76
